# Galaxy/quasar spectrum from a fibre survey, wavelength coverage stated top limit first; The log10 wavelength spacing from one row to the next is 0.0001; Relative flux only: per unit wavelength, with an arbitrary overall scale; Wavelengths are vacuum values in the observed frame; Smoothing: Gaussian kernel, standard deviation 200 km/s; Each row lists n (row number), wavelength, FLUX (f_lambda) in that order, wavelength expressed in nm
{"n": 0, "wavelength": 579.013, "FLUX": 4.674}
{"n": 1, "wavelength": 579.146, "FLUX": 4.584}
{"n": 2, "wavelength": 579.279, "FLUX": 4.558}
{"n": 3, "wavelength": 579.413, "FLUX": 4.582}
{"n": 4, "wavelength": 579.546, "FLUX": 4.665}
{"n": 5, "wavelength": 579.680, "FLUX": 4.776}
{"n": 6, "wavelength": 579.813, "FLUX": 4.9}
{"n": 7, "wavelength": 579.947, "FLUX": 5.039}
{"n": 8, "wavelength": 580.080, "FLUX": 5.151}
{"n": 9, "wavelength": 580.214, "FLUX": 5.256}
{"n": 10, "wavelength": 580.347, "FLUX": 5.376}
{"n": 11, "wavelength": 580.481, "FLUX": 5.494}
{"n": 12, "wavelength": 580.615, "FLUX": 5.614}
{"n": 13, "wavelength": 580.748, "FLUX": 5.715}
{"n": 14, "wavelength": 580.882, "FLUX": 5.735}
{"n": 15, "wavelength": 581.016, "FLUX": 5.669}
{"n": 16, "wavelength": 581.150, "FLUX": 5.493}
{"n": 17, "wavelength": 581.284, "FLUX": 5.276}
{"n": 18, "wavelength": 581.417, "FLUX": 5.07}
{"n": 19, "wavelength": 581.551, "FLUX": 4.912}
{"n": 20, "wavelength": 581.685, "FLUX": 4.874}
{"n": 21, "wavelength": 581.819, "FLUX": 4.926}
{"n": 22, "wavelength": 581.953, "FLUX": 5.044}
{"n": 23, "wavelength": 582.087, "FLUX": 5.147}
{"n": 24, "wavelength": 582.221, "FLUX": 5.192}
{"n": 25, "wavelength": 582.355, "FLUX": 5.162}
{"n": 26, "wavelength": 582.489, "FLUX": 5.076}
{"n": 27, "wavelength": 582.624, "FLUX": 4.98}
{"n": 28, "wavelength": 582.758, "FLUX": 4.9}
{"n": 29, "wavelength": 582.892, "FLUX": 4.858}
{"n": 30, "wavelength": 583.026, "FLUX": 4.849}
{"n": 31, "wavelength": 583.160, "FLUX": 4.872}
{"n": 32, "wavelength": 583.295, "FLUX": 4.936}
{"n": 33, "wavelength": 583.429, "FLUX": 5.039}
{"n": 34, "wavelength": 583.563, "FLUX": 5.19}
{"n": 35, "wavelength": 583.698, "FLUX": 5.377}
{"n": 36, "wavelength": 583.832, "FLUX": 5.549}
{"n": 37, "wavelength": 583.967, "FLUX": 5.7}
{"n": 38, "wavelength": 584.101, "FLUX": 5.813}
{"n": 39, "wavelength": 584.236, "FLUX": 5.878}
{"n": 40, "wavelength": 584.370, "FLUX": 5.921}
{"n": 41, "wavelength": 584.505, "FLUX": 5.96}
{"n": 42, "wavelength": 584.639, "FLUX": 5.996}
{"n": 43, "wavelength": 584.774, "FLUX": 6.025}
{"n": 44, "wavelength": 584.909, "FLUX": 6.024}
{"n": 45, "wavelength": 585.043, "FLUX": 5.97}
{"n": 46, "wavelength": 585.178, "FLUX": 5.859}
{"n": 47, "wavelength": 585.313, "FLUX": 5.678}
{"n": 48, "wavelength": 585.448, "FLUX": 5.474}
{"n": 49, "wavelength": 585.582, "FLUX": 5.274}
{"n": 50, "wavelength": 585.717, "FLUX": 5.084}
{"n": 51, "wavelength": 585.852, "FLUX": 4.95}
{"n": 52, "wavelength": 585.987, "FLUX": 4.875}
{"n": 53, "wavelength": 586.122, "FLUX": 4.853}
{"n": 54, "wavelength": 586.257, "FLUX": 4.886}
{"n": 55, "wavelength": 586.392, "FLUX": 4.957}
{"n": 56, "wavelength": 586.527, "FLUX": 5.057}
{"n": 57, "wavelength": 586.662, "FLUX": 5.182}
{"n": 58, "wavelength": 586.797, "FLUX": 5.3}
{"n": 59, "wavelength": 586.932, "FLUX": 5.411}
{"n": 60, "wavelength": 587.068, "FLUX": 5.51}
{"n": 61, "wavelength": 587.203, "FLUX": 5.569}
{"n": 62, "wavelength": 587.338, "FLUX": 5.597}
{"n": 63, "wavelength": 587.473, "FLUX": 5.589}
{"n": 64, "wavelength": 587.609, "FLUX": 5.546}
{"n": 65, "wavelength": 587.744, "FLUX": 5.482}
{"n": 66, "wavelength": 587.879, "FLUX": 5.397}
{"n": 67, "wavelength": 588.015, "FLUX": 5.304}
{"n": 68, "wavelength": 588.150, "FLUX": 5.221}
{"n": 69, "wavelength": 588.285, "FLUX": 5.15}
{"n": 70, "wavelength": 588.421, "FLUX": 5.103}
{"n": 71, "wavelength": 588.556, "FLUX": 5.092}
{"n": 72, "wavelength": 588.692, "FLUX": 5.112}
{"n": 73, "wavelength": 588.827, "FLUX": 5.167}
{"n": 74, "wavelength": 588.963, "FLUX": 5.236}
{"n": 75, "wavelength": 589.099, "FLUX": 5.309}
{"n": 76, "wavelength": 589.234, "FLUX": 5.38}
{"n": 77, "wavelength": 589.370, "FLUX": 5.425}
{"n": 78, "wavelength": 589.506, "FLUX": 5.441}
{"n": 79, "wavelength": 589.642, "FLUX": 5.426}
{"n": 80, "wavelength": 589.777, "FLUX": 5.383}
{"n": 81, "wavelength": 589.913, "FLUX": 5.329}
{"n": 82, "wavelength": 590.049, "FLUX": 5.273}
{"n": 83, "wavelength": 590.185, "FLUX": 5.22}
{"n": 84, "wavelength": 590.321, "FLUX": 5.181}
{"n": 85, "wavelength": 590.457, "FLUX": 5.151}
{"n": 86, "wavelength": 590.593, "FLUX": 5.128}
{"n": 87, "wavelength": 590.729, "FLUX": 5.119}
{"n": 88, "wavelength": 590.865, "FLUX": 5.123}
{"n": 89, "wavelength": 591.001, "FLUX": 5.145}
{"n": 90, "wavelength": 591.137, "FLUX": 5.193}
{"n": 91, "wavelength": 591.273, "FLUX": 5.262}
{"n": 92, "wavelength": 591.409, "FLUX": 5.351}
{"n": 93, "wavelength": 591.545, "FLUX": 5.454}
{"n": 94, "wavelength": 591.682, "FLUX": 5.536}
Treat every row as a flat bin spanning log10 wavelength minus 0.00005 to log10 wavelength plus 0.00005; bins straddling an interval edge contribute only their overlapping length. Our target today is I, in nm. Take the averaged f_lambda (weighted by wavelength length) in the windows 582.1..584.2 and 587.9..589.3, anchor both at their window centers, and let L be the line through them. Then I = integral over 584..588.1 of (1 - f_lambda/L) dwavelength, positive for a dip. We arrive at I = -0.23 nm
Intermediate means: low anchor 5.18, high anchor 5.21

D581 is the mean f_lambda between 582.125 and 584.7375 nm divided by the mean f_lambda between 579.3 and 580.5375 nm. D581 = 1.1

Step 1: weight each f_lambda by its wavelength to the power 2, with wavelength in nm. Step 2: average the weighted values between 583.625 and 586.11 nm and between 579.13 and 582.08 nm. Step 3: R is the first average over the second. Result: 1.11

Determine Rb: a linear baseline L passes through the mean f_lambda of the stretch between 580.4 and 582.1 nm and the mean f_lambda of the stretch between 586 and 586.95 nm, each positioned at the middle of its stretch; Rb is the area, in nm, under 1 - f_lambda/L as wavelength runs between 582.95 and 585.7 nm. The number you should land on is -0.21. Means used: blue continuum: 5.31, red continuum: 5.06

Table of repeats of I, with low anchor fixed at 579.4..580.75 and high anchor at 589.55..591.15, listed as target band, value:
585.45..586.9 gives 0.03 nm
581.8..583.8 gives 0.04 nm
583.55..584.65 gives -0.12 nm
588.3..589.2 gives 0.01 nm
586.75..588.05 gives -0.07 nm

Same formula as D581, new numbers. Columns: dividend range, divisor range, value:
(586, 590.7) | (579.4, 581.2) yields 1.00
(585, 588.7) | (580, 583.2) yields 1.02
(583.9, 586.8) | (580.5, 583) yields 1.06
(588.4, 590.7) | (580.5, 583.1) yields 1.01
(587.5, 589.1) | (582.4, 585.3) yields 0.96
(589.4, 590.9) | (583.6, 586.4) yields 0.95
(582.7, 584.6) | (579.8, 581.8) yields 1.01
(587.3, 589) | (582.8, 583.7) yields 1.06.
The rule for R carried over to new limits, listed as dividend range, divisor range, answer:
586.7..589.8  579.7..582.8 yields 1.05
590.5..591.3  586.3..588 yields 0.97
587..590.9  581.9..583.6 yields 1.08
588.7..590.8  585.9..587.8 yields 1.01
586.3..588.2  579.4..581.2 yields 1.04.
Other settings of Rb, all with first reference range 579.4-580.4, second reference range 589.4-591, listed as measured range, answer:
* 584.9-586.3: -0.06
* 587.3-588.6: -0.04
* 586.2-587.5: -0.03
